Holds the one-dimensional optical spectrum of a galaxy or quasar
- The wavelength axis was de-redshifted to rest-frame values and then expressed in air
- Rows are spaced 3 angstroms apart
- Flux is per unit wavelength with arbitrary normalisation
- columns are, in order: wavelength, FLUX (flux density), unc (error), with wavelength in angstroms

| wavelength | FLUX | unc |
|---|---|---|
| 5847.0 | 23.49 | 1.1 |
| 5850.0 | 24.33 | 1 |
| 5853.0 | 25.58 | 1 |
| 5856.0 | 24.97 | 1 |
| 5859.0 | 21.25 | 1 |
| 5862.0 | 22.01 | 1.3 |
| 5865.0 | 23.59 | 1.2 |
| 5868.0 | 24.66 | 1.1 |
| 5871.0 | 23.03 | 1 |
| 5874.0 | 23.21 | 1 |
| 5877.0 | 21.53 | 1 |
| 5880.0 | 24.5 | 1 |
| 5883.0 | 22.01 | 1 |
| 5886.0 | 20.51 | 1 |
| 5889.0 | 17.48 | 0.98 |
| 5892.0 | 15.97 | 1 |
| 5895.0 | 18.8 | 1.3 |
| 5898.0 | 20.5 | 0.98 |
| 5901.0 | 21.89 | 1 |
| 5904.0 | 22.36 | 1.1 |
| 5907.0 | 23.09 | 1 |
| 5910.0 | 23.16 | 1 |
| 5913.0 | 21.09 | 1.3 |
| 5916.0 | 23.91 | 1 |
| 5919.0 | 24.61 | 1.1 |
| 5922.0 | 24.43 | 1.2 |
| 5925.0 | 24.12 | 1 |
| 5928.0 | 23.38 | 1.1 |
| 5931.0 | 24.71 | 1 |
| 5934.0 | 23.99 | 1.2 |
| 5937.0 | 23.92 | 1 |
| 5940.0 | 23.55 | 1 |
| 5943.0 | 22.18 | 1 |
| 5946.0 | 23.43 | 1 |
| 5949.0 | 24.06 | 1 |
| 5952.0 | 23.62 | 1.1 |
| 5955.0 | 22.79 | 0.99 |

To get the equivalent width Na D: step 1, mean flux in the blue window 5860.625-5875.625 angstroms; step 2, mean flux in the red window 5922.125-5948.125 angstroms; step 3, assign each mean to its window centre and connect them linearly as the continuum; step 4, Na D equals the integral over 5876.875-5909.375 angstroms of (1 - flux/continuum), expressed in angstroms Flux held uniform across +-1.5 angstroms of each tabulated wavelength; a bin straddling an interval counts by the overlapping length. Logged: 3.6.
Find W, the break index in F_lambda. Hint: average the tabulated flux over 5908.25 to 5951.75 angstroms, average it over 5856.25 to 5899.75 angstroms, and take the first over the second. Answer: 1.10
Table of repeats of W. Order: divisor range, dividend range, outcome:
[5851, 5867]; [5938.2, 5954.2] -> 0.99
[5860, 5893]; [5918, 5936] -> 1.11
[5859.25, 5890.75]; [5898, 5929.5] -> 1.04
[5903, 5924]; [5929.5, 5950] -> 1.02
